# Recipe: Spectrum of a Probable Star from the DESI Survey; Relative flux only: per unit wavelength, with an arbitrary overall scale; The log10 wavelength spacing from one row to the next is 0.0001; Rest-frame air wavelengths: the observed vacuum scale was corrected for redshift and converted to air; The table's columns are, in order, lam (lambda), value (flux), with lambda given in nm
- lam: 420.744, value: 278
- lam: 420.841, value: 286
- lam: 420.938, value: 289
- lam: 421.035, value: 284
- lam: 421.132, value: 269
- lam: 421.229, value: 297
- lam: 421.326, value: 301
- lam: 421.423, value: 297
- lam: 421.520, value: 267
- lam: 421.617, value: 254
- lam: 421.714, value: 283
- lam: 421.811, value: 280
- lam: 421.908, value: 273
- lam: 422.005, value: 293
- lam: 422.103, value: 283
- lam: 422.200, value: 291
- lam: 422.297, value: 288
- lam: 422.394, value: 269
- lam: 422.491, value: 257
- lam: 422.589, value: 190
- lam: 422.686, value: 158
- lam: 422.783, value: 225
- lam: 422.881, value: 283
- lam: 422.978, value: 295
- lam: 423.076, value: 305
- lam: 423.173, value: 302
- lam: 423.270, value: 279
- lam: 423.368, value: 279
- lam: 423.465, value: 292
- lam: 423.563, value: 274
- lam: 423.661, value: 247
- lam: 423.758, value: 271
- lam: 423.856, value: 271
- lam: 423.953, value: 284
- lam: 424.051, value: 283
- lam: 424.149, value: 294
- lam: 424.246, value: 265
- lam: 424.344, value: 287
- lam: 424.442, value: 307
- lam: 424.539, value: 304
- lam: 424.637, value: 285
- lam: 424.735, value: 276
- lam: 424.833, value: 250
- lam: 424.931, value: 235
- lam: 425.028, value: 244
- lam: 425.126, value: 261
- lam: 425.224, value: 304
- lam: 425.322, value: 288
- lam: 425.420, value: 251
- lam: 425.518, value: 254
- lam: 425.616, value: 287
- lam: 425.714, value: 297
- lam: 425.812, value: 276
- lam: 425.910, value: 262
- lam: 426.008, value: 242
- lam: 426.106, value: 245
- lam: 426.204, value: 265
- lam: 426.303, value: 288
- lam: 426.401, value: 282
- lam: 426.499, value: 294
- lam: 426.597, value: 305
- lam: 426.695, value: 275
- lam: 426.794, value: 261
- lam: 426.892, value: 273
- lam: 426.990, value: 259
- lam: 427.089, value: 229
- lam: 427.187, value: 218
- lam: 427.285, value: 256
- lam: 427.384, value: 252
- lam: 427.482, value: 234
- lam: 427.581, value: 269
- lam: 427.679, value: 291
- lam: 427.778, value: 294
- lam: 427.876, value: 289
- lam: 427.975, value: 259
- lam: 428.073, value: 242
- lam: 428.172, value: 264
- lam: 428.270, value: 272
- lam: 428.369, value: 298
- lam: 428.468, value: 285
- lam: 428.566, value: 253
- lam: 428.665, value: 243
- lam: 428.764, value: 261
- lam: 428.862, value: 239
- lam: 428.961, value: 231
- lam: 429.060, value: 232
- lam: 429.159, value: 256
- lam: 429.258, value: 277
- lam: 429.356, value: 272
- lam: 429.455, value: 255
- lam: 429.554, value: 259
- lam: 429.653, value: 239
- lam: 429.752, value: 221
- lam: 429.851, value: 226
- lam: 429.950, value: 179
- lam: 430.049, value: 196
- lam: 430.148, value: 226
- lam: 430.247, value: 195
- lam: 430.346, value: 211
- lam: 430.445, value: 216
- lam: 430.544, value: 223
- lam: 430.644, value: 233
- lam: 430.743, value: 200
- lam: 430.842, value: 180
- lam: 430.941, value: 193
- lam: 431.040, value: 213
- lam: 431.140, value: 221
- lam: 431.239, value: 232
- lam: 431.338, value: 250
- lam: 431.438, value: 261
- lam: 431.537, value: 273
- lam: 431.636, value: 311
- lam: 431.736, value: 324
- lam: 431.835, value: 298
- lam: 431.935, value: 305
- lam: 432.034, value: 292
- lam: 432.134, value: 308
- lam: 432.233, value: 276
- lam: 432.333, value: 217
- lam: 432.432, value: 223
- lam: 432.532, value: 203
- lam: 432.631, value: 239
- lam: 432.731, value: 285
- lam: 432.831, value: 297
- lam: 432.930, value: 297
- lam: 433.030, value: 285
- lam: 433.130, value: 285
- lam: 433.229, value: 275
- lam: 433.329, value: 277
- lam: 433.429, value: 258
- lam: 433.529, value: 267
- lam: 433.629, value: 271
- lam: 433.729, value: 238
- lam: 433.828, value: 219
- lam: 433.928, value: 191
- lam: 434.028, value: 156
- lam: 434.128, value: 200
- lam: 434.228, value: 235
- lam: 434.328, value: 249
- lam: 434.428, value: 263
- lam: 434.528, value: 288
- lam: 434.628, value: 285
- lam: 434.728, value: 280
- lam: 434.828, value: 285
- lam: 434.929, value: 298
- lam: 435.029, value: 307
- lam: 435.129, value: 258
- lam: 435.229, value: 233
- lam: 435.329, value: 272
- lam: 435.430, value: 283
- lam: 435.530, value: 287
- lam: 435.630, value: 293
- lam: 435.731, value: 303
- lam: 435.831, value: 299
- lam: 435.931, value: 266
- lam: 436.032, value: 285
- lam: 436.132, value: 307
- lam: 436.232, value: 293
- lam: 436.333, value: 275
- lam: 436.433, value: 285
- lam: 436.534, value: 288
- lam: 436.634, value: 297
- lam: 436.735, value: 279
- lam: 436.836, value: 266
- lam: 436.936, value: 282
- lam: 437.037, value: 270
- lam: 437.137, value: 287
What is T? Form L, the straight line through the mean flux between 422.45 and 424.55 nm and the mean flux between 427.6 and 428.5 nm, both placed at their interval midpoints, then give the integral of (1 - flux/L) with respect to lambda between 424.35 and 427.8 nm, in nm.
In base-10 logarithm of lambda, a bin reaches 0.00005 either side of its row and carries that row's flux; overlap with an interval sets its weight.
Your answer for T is 0.06 nm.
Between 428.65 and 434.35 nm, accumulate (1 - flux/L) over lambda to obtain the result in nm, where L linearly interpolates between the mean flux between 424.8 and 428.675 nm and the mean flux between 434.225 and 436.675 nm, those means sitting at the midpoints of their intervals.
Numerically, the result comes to 0.62 nm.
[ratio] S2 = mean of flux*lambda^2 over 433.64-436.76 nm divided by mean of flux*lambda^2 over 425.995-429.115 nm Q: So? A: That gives 1.1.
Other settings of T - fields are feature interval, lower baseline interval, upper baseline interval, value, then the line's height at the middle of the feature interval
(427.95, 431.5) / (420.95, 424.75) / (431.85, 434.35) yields 0.34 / 261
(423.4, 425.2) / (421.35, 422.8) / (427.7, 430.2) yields -0.11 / 259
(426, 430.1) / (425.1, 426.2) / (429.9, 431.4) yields -0.26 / 242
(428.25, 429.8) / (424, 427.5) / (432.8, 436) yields 0.07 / 268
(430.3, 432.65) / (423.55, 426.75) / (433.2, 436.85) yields 0.21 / 270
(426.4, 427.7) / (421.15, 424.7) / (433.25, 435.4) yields 0.02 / 268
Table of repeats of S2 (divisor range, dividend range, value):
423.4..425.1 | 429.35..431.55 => 0.84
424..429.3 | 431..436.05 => 1.02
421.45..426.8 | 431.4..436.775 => 1.04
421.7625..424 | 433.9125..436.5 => 1.06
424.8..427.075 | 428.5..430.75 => 0.88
